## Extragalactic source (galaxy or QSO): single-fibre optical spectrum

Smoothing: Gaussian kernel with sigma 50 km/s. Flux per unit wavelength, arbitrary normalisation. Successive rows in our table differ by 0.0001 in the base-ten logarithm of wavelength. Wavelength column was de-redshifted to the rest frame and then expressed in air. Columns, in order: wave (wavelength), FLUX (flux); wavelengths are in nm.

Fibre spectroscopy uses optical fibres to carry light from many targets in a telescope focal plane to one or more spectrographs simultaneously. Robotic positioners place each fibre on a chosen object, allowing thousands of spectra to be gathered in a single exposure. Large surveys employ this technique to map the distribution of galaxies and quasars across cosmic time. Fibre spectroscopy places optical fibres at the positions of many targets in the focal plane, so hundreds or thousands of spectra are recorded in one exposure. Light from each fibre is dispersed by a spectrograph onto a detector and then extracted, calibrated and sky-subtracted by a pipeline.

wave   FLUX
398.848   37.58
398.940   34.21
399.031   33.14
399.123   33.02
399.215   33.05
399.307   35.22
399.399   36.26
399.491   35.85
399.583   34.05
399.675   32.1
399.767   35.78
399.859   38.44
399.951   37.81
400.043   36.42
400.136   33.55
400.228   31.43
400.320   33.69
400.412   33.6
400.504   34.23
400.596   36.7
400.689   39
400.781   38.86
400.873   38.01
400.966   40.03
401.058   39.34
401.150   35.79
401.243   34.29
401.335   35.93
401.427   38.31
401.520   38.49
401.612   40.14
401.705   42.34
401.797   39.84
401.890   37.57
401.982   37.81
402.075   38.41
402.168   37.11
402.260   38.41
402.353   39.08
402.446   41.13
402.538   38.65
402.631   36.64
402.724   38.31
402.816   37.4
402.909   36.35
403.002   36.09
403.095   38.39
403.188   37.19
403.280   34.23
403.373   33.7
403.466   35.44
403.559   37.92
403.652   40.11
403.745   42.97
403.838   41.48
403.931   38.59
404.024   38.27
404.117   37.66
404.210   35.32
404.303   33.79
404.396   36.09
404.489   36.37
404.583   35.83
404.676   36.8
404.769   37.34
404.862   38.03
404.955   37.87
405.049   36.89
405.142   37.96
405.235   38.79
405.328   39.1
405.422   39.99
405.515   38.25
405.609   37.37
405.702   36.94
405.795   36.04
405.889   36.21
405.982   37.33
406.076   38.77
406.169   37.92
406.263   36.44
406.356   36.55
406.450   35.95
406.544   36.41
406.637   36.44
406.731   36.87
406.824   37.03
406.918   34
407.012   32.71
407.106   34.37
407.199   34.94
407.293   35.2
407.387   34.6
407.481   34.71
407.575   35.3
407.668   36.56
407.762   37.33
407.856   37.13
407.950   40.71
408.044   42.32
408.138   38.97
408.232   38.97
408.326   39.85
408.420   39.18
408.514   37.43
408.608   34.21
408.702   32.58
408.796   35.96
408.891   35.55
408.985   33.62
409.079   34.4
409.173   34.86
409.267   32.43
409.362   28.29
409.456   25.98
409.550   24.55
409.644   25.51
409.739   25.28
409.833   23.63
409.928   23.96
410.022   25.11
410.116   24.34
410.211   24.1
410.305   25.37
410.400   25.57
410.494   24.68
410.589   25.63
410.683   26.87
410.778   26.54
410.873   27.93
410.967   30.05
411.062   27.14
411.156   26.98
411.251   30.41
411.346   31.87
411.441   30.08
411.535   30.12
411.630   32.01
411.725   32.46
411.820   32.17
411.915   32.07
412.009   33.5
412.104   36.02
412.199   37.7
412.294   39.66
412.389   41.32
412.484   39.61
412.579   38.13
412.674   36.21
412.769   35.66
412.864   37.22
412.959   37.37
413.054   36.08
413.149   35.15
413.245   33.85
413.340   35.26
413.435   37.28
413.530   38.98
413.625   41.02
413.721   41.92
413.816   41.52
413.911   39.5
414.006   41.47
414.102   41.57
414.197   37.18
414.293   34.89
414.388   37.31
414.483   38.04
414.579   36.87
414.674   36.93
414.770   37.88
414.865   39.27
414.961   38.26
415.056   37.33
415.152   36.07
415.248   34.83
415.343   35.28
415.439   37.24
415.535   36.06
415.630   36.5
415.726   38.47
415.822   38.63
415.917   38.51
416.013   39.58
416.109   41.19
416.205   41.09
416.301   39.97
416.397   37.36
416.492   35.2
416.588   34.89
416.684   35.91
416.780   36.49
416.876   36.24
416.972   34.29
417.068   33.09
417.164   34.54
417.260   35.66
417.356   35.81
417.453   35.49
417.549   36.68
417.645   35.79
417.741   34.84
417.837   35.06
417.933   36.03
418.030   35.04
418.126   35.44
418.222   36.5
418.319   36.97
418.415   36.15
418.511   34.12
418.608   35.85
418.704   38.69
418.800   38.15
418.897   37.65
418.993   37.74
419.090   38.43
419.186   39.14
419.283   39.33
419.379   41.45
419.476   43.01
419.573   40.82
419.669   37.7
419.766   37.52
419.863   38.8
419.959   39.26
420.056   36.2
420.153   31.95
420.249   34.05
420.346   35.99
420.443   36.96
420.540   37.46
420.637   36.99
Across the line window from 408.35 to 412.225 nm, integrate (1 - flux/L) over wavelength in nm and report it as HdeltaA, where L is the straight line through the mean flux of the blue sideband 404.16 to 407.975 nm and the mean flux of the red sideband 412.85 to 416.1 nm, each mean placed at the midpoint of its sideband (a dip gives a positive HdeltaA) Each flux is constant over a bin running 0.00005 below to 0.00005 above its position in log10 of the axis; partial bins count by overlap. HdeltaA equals 0.76 nm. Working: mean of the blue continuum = 36.6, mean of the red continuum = 37.8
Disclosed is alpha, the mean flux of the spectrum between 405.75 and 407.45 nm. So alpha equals 36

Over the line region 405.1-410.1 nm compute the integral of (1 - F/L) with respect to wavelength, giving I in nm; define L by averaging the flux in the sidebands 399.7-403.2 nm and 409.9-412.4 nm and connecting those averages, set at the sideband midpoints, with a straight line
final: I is -0.35 nm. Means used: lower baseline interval 37.3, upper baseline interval 29.7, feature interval 34.8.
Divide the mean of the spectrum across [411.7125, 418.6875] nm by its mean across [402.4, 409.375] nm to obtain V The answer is 1.00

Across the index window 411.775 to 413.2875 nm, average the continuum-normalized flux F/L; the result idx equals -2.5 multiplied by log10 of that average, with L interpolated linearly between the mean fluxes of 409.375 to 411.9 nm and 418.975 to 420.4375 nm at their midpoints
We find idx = -0.22 mag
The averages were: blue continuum 27.3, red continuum 38.1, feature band 36.4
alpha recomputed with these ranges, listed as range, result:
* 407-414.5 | 33.7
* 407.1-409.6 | 35.2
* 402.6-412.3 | 34.3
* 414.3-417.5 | 37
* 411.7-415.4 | 37.3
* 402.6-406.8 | 37.3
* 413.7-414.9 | 38.7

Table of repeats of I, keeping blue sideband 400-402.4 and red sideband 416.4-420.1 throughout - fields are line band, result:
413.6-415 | -0.073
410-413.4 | 0.472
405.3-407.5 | 0.042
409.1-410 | 0.236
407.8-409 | -0.014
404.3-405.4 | -0.003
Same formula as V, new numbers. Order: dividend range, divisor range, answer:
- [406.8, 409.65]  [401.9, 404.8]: 0.93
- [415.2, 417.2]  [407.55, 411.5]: 1.19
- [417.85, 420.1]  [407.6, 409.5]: 1.05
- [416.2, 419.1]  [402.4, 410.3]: 1.02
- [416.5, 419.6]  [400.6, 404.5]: 0.97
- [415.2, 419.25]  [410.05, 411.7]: 1.33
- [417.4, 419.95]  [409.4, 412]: 1.36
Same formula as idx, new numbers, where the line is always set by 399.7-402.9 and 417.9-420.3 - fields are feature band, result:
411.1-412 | 0.20 mag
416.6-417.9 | 0.06 mag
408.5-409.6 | 0.16 mag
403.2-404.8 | 0.01 mag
